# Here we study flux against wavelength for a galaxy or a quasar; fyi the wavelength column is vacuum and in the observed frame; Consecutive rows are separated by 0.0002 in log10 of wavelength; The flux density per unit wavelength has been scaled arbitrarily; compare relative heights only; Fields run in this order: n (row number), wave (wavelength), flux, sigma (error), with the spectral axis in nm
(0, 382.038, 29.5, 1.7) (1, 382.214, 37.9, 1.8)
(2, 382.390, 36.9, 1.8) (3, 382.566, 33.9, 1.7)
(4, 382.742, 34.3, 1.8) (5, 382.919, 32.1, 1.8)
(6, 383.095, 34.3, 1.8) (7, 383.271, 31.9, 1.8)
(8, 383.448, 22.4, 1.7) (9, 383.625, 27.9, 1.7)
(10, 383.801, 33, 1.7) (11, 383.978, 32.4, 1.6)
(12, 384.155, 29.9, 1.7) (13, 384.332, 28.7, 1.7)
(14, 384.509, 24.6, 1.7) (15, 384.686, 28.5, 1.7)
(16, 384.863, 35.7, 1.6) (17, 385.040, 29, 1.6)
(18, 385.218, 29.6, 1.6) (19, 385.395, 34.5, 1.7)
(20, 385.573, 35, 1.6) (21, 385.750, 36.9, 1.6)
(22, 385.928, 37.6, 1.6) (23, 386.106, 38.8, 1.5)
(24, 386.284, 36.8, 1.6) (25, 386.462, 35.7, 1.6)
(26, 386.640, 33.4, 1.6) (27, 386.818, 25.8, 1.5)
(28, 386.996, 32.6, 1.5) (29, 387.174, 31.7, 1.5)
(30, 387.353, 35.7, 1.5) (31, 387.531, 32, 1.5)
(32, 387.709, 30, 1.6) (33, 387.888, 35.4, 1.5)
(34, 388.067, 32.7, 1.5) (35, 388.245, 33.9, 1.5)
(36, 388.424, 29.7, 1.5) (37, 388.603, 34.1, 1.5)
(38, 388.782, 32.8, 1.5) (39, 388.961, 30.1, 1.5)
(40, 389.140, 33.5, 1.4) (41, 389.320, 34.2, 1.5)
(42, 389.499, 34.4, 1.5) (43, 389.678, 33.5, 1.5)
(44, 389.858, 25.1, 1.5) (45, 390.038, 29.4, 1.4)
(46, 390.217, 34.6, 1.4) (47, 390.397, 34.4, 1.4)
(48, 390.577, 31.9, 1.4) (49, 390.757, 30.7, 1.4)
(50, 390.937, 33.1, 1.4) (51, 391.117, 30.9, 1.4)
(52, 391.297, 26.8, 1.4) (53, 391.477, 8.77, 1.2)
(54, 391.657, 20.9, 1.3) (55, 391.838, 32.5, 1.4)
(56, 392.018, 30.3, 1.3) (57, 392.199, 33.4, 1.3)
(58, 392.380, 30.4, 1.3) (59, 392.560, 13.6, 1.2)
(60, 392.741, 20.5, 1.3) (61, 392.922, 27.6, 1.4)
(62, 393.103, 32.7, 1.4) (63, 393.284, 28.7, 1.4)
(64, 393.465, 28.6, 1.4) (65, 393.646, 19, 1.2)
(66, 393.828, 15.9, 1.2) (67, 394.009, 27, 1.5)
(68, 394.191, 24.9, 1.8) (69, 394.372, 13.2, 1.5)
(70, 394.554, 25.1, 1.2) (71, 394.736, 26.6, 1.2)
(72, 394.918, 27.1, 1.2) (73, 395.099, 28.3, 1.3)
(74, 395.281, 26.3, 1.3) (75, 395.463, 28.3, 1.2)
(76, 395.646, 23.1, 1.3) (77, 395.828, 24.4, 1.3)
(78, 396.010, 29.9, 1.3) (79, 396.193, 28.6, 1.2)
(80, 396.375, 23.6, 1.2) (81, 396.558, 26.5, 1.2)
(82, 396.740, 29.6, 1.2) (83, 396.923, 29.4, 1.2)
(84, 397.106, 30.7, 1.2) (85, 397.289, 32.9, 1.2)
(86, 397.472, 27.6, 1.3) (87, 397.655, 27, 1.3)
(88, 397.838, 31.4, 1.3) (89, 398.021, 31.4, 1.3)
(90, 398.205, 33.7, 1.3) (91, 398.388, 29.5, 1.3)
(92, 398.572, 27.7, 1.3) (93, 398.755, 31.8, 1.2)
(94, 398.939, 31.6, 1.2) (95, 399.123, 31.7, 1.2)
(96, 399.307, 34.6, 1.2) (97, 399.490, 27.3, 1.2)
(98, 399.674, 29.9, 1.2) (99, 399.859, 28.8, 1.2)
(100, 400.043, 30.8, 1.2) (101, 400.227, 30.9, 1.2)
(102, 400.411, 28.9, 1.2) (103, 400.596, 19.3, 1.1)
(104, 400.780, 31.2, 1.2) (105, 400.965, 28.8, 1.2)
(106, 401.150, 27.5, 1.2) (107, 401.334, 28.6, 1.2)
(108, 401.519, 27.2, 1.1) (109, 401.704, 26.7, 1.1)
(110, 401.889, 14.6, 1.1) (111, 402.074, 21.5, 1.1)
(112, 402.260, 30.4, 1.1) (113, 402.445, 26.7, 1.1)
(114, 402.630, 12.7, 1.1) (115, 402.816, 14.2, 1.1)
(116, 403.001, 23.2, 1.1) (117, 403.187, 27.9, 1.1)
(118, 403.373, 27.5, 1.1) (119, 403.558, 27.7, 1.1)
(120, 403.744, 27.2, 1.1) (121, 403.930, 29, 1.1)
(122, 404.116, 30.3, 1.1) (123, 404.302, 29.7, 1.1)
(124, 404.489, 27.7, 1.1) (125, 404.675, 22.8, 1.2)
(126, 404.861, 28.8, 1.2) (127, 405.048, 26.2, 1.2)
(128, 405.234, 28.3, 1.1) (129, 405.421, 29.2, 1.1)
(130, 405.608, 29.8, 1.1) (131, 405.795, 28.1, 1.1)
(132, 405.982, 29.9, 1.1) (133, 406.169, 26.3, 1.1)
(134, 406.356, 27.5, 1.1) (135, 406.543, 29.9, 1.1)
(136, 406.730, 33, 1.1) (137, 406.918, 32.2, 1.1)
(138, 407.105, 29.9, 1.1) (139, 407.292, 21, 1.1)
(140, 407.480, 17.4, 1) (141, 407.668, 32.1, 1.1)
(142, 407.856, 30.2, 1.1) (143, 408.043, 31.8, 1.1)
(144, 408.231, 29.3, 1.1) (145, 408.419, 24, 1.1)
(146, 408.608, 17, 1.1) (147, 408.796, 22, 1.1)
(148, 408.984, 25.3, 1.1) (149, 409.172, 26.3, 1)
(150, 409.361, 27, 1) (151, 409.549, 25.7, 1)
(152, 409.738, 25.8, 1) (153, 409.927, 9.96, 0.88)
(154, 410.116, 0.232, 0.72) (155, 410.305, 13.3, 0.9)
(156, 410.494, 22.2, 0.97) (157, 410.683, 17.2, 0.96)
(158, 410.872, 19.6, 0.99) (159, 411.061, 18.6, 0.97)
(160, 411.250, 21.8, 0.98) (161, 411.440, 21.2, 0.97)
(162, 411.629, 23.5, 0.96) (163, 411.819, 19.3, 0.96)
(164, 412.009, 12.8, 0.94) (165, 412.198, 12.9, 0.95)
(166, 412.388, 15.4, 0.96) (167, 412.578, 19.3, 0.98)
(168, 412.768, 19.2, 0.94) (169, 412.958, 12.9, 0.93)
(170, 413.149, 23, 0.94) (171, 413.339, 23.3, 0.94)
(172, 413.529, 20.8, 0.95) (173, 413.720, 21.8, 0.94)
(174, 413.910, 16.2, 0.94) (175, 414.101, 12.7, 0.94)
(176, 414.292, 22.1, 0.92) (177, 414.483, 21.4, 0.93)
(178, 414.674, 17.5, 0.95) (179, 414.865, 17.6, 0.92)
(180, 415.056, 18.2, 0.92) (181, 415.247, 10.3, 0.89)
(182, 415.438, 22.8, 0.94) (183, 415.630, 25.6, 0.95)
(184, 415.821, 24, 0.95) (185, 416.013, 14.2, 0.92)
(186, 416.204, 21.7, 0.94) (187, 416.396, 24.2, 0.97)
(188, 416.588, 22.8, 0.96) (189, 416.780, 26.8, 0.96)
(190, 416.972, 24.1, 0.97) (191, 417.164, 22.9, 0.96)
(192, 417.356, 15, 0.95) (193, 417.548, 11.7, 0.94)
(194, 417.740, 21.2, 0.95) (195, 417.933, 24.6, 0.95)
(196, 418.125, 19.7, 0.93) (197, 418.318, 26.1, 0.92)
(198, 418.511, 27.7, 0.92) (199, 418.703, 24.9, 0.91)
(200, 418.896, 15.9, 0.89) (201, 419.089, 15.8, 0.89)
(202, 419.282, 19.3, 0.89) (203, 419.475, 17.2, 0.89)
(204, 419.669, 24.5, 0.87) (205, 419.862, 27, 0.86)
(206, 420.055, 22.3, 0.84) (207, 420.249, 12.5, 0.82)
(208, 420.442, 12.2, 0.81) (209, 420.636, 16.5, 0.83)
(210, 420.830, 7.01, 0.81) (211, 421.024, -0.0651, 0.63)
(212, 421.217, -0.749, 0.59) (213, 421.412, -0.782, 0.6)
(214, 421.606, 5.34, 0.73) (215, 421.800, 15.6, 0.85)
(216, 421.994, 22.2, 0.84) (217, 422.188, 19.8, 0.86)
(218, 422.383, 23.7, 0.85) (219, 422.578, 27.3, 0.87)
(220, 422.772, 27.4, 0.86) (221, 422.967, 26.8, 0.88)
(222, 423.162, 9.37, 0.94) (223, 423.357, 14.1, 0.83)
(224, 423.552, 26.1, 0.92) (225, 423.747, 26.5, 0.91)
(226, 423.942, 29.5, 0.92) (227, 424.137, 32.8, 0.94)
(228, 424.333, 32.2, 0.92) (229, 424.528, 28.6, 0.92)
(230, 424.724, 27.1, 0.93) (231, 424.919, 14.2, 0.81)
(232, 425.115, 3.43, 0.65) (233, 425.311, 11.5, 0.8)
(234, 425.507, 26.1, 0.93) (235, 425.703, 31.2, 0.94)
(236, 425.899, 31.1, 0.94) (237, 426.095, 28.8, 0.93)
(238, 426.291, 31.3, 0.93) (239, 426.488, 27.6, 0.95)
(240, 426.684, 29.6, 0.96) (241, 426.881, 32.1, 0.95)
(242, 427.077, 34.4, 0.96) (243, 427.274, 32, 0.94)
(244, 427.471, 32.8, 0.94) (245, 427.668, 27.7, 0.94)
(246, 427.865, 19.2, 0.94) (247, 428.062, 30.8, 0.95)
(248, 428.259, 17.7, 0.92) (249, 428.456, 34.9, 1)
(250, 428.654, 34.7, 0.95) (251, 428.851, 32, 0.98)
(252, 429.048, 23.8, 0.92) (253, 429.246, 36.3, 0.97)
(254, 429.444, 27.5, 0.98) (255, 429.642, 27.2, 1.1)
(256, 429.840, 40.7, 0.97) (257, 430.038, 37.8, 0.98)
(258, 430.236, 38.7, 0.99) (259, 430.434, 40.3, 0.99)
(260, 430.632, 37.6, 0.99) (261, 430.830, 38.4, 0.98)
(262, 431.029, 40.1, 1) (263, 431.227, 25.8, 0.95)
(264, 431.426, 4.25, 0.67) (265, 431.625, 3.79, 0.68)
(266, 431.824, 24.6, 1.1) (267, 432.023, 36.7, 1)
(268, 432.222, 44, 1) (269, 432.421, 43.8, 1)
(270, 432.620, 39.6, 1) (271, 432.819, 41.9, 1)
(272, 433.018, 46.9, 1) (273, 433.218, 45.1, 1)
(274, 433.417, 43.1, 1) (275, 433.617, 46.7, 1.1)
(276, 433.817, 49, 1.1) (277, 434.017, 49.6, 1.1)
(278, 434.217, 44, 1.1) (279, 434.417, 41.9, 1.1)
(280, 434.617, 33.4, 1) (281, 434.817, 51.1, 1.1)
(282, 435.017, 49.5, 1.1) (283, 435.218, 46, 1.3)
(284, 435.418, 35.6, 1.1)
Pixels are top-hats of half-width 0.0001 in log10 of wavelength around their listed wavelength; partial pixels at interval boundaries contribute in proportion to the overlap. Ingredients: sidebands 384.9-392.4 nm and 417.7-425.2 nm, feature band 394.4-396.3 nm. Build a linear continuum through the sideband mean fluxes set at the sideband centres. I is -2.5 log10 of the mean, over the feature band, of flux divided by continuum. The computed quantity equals 0.11 mag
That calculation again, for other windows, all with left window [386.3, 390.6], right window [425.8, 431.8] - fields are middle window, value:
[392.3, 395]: 0.32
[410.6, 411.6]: 0.48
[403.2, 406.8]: 0.11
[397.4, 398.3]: 0.05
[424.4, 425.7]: 0.46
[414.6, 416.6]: 0.48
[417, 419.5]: 0.44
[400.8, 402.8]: 0.28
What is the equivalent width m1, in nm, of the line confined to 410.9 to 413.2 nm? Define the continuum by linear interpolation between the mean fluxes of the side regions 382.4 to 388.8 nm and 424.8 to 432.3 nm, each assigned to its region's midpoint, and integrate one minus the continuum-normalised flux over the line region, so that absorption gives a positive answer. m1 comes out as 0.90 nm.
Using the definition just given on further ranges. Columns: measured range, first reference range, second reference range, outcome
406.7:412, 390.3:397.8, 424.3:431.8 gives 0.95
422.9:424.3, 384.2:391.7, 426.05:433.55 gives 0.37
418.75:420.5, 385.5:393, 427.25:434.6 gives 0.77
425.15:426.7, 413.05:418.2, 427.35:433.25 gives 0.15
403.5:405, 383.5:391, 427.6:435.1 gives 0.26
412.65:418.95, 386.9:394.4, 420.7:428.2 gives 0.91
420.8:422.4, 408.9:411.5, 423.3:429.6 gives 0.98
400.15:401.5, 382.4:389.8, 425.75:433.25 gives 0.19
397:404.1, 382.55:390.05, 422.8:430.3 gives 0.68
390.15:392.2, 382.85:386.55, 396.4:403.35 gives 0.10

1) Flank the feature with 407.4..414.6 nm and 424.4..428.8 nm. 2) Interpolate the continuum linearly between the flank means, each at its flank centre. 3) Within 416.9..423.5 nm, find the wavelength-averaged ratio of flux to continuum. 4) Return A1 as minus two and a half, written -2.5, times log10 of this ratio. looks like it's 0.338 mag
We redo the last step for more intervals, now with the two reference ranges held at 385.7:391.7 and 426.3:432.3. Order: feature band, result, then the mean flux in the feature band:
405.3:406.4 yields 0.10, 28.5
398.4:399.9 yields 0.03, 30.4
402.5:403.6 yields 0.38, 22.1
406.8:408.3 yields 0.11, 28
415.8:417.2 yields 0.34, 22.5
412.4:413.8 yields 0.49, 19.7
